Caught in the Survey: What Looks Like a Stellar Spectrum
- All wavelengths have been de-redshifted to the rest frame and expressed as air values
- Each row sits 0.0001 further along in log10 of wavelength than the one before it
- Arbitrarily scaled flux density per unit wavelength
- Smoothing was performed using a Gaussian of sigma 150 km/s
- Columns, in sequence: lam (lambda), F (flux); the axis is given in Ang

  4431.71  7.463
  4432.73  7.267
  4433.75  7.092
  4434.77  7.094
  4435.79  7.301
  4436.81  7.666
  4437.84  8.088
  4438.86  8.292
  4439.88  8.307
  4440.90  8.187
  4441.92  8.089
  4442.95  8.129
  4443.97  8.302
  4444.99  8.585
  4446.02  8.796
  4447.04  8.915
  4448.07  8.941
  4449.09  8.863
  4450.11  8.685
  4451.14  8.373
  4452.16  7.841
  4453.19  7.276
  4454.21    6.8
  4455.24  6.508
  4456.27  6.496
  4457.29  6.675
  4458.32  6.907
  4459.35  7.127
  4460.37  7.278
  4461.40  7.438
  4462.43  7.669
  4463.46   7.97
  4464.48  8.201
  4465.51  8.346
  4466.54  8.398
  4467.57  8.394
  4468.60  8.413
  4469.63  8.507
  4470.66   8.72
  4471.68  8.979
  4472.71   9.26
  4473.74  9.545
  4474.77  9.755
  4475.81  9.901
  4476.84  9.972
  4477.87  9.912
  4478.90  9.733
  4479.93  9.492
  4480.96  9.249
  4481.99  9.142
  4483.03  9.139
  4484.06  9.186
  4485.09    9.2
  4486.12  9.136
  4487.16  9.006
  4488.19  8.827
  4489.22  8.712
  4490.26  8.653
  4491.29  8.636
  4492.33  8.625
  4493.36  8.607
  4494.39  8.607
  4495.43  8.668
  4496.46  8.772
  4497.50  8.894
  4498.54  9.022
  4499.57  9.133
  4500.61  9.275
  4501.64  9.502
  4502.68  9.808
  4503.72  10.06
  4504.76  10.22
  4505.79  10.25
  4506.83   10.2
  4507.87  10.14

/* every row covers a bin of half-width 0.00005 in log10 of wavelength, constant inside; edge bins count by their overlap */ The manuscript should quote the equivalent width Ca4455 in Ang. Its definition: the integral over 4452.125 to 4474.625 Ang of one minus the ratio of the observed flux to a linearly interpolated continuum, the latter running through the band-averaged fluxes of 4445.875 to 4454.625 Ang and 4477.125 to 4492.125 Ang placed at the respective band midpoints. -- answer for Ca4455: 1.9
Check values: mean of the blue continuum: 8.28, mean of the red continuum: 9.15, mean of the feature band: 7.89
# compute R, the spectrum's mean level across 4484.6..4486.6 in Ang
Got 9.18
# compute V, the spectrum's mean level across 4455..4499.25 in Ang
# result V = 8.61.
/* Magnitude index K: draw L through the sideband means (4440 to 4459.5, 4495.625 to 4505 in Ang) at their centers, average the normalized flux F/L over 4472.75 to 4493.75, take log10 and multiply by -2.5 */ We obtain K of -0.04 mag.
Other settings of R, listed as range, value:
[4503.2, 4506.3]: 10.2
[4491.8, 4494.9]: 8.62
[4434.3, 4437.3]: 7.36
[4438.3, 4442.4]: 8.24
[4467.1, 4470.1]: 8.43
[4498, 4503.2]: 9.35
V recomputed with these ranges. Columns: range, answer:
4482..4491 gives 8.98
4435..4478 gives 8.21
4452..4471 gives 7.61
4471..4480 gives 9.61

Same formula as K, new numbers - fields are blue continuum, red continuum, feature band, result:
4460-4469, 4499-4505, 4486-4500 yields 0.05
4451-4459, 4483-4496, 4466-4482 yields -0.15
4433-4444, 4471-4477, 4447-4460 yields 0.13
